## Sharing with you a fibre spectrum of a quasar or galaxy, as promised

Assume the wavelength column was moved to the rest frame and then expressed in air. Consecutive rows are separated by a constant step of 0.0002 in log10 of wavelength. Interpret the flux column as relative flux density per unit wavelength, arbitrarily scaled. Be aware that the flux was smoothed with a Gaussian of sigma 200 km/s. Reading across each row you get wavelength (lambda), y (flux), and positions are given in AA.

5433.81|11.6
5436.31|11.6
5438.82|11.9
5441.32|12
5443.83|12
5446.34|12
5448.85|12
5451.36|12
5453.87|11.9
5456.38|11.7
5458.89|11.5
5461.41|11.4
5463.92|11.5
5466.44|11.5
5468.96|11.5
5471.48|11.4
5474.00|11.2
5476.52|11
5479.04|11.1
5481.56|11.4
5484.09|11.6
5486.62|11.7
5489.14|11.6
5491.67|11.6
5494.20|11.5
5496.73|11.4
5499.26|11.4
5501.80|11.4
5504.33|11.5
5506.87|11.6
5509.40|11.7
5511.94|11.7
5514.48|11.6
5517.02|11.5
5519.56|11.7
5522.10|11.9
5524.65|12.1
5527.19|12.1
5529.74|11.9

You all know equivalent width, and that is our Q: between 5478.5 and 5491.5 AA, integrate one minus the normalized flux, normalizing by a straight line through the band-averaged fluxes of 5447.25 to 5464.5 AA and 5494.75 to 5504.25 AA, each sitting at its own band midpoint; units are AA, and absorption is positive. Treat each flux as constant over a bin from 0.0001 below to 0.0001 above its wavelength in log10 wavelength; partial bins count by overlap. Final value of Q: 0.0 AA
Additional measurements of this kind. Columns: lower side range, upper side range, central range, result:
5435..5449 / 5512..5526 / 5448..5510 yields 1.7 AA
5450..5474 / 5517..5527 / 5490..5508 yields 0.4 AA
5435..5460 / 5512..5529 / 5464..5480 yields 0.7 AA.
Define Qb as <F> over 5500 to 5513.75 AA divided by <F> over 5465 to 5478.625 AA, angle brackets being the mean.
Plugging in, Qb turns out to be 1.02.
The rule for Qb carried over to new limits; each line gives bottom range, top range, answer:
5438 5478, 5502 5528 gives 1.01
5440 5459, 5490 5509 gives 0.97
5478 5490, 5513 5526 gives 1.02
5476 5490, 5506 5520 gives 1.02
